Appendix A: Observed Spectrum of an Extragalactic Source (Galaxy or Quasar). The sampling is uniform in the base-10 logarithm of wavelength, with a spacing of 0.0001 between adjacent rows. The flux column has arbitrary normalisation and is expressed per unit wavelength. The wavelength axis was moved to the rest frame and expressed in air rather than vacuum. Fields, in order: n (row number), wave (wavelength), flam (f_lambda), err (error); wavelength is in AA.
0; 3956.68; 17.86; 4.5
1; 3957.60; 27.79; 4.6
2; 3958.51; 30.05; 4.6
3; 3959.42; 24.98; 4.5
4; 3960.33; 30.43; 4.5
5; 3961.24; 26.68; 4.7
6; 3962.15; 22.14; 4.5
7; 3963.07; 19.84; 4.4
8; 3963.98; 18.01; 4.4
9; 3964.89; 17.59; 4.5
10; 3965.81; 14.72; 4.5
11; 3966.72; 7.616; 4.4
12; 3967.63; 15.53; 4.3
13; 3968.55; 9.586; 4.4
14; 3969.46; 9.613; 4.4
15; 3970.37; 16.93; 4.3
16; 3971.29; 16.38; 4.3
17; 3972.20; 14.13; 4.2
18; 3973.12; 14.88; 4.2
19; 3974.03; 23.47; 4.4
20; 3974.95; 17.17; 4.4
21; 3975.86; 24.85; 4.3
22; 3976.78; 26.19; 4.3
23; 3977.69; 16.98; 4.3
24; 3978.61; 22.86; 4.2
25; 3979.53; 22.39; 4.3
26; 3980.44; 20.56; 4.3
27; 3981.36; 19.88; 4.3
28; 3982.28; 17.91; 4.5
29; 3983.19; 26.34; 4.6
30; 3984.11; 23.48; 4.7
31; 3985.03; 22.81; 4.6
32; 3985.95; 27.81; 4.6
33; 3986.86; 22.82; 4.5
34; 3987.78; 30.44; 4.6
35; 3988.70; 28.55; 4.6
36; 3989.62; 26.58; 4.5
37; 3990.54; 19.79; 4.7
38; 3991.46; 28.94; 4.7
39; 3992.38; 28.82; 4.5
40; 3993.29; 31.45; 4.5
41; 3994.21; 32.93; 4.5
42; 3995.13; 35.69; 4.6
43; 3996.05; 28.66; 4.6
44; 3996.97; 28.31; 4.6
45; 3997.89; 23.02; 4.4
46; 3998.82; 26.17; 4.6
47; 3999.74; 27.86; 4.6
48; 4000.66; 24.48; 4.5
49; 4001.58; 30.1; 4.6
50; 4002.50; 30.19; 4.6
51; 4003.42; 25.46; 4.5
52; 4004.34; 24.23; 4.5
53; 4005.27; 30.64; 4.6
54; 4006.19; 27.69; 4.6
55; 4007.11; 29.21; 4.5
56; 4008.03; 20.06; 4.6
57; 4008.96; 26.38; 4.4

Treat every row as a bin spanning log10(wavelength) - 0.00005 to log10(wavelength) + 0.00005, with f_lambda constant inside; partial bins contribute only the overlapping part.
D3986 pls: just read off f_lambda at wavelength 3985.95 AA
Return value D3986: 27.81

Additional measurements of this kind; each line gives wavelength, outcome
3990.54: 19.79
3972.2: 14.13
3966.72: 7.616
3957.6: 27.79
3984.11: 23.48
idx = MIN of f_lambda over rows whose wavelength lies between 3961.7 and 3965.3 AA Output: 17.59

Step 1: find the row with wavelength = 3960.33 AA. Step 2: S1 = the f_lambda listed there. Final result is 30.43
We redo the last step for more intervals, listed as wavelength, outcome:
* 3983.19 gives 26.34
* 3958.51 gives 30.05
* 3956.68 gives 17.86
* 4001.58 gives 30.1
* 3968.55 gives 9.586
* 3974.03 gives 23.47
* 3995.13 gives 35.69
